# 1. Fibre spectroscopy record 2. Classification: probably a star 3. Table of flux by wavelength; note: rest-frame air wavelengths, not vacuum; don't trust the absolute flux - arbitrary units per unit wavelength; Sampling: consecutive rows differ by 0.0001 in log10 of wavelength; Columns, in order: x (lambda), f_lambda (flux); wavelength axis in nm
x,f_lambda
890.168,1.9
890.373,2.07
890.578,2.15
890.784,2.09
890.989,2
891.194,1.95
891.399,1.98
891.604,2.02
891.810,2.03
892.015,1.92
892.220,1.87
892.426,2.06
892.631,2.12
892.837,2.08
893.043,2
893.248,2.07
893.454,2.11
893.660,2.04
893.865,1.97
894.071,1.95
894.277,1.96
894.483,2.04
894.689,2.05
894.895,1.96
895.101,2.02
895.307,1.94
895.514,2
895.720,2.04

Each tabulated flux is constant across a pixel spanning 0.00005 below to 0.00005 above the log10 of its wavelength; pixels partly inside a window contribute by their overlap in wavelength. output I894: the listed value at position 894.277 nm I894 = 1.96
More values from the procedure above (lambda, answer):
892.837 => 2.08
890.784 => 2.09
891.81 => 2.03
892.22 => 1.87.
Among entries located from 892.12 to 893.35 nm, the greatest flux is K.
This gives 2.12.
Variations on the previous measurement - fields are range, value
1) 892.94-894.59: 2.11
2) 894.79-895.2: 2.02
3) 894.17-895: 2.05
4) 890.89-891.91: 2.03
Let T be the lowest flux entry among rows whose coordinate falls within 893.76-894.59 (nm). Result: 1.95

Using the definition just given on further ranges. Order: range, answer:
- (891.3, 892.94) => 1.87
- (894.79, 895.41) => 1.94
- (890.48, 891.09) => 2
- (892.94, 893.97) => 1.97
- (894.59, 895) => 1.96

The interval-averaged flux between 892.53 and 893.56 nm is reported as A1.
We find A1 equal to 2.07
